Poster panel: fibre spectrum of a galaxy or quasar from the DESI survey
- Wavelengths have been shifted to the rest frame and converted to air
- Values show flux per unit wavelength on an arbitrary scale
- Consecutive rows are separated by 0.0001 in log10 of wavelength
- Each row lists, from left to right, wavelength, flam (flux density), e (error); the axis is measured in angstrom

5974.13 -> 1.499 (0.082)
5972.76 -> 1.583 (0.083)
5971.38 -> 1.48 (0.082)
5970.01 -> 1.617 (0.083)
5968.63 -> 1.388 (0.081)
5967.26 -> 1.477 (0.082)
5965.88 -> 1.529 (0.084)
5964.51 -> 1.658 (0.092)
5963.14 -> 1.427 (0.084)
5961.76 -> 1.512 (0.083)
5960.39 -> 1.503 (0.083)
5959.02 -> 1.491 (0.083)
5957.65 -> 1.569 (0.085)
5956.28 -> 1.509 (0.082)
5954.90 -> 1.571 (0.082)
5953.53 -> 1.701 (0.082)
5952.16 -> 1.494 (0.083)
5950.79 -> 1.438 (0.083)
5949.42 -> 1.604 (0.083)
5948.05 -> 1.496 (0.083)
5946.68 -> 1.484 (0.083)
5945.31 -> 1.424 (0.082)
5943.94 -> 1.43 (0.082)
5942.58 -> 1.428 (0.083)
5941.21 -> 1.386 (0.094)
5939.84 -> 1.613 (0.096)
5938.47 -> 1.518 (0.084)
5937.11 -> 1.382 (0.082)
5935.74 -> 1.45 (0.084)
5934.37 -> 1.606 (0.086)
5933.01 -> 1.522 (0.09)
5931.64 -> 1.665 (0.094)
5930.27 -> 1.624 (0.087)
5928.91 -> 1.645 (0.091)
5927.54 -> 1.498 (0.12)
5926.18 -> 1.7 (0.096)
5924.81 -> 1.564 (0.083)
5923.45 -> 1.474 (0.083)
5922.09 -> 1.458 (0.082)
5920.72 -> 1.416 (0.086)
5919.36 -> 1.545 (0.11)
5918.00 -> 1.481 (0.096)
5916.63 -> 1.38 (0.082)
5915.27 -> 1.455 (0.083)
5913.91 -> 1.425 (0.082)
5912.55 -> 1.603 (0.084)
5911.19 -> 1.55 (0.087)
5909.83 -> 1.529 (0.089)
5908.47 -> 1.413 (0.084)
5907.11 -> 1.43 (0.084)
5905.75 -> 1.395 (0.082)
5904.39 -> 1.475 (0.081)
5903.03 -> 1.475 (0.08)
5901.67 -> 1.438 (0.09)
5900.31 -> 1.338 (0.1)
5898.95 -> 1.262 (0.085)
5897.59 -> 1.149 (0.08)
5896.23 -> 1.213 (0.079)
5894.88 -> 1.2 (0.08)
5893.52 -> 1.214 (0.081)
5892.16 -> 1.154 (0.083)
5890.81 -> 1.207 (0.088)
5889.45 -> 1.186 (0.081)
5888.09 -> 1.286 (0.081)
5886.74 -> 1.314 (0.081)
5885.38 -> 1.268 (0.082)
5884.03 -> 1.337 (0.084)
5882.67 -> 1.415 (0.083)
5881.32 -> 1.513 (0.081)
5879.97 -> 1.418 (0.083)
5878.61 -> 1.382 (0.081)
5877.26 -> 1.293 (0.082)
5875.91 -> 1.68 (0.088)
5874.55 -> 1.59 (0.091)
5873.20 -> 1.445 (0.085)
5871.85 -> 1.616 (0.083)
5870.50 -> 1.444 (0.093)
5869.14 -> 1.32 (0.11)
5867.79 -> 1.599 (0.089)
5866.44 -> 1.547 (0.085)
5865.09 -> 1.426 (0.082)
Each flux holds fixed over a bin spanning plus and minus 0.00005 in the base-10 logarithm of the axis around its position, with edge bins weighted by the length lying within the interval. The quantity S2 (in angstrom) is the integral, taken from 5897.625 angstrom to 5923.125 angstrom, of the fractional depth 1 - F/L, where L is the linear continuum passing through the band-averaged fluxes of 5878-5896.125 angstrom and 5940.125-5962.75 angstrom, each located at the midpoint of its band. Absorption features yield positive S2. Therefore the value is -1.3 angstrom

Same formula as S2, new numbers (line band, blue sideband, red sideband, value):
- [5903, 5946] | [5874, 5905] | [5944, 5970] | -2.10 angstrom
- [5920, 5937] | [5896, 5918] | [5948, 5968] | -0.95 angstrom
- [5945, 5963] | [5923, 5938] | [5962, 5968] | 0.12 angstrom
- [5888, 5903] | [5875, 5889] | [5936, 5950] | 1.71 angstrom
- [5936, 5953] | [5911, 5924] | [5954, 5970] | 0.29 angstrom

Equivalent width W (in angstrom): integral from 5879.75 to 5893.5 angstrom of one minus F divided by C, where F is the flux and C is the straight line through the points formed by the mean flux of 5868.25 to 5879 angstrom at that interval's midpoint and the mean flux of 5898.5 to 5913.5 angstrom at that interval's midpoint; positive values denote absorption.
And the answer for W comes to 1.5 angstrom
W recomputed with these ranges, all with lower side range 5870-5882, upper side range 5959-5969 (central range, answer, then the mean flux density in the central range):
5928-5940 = -0.5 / 1.55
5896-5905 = 0.9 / 1.34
